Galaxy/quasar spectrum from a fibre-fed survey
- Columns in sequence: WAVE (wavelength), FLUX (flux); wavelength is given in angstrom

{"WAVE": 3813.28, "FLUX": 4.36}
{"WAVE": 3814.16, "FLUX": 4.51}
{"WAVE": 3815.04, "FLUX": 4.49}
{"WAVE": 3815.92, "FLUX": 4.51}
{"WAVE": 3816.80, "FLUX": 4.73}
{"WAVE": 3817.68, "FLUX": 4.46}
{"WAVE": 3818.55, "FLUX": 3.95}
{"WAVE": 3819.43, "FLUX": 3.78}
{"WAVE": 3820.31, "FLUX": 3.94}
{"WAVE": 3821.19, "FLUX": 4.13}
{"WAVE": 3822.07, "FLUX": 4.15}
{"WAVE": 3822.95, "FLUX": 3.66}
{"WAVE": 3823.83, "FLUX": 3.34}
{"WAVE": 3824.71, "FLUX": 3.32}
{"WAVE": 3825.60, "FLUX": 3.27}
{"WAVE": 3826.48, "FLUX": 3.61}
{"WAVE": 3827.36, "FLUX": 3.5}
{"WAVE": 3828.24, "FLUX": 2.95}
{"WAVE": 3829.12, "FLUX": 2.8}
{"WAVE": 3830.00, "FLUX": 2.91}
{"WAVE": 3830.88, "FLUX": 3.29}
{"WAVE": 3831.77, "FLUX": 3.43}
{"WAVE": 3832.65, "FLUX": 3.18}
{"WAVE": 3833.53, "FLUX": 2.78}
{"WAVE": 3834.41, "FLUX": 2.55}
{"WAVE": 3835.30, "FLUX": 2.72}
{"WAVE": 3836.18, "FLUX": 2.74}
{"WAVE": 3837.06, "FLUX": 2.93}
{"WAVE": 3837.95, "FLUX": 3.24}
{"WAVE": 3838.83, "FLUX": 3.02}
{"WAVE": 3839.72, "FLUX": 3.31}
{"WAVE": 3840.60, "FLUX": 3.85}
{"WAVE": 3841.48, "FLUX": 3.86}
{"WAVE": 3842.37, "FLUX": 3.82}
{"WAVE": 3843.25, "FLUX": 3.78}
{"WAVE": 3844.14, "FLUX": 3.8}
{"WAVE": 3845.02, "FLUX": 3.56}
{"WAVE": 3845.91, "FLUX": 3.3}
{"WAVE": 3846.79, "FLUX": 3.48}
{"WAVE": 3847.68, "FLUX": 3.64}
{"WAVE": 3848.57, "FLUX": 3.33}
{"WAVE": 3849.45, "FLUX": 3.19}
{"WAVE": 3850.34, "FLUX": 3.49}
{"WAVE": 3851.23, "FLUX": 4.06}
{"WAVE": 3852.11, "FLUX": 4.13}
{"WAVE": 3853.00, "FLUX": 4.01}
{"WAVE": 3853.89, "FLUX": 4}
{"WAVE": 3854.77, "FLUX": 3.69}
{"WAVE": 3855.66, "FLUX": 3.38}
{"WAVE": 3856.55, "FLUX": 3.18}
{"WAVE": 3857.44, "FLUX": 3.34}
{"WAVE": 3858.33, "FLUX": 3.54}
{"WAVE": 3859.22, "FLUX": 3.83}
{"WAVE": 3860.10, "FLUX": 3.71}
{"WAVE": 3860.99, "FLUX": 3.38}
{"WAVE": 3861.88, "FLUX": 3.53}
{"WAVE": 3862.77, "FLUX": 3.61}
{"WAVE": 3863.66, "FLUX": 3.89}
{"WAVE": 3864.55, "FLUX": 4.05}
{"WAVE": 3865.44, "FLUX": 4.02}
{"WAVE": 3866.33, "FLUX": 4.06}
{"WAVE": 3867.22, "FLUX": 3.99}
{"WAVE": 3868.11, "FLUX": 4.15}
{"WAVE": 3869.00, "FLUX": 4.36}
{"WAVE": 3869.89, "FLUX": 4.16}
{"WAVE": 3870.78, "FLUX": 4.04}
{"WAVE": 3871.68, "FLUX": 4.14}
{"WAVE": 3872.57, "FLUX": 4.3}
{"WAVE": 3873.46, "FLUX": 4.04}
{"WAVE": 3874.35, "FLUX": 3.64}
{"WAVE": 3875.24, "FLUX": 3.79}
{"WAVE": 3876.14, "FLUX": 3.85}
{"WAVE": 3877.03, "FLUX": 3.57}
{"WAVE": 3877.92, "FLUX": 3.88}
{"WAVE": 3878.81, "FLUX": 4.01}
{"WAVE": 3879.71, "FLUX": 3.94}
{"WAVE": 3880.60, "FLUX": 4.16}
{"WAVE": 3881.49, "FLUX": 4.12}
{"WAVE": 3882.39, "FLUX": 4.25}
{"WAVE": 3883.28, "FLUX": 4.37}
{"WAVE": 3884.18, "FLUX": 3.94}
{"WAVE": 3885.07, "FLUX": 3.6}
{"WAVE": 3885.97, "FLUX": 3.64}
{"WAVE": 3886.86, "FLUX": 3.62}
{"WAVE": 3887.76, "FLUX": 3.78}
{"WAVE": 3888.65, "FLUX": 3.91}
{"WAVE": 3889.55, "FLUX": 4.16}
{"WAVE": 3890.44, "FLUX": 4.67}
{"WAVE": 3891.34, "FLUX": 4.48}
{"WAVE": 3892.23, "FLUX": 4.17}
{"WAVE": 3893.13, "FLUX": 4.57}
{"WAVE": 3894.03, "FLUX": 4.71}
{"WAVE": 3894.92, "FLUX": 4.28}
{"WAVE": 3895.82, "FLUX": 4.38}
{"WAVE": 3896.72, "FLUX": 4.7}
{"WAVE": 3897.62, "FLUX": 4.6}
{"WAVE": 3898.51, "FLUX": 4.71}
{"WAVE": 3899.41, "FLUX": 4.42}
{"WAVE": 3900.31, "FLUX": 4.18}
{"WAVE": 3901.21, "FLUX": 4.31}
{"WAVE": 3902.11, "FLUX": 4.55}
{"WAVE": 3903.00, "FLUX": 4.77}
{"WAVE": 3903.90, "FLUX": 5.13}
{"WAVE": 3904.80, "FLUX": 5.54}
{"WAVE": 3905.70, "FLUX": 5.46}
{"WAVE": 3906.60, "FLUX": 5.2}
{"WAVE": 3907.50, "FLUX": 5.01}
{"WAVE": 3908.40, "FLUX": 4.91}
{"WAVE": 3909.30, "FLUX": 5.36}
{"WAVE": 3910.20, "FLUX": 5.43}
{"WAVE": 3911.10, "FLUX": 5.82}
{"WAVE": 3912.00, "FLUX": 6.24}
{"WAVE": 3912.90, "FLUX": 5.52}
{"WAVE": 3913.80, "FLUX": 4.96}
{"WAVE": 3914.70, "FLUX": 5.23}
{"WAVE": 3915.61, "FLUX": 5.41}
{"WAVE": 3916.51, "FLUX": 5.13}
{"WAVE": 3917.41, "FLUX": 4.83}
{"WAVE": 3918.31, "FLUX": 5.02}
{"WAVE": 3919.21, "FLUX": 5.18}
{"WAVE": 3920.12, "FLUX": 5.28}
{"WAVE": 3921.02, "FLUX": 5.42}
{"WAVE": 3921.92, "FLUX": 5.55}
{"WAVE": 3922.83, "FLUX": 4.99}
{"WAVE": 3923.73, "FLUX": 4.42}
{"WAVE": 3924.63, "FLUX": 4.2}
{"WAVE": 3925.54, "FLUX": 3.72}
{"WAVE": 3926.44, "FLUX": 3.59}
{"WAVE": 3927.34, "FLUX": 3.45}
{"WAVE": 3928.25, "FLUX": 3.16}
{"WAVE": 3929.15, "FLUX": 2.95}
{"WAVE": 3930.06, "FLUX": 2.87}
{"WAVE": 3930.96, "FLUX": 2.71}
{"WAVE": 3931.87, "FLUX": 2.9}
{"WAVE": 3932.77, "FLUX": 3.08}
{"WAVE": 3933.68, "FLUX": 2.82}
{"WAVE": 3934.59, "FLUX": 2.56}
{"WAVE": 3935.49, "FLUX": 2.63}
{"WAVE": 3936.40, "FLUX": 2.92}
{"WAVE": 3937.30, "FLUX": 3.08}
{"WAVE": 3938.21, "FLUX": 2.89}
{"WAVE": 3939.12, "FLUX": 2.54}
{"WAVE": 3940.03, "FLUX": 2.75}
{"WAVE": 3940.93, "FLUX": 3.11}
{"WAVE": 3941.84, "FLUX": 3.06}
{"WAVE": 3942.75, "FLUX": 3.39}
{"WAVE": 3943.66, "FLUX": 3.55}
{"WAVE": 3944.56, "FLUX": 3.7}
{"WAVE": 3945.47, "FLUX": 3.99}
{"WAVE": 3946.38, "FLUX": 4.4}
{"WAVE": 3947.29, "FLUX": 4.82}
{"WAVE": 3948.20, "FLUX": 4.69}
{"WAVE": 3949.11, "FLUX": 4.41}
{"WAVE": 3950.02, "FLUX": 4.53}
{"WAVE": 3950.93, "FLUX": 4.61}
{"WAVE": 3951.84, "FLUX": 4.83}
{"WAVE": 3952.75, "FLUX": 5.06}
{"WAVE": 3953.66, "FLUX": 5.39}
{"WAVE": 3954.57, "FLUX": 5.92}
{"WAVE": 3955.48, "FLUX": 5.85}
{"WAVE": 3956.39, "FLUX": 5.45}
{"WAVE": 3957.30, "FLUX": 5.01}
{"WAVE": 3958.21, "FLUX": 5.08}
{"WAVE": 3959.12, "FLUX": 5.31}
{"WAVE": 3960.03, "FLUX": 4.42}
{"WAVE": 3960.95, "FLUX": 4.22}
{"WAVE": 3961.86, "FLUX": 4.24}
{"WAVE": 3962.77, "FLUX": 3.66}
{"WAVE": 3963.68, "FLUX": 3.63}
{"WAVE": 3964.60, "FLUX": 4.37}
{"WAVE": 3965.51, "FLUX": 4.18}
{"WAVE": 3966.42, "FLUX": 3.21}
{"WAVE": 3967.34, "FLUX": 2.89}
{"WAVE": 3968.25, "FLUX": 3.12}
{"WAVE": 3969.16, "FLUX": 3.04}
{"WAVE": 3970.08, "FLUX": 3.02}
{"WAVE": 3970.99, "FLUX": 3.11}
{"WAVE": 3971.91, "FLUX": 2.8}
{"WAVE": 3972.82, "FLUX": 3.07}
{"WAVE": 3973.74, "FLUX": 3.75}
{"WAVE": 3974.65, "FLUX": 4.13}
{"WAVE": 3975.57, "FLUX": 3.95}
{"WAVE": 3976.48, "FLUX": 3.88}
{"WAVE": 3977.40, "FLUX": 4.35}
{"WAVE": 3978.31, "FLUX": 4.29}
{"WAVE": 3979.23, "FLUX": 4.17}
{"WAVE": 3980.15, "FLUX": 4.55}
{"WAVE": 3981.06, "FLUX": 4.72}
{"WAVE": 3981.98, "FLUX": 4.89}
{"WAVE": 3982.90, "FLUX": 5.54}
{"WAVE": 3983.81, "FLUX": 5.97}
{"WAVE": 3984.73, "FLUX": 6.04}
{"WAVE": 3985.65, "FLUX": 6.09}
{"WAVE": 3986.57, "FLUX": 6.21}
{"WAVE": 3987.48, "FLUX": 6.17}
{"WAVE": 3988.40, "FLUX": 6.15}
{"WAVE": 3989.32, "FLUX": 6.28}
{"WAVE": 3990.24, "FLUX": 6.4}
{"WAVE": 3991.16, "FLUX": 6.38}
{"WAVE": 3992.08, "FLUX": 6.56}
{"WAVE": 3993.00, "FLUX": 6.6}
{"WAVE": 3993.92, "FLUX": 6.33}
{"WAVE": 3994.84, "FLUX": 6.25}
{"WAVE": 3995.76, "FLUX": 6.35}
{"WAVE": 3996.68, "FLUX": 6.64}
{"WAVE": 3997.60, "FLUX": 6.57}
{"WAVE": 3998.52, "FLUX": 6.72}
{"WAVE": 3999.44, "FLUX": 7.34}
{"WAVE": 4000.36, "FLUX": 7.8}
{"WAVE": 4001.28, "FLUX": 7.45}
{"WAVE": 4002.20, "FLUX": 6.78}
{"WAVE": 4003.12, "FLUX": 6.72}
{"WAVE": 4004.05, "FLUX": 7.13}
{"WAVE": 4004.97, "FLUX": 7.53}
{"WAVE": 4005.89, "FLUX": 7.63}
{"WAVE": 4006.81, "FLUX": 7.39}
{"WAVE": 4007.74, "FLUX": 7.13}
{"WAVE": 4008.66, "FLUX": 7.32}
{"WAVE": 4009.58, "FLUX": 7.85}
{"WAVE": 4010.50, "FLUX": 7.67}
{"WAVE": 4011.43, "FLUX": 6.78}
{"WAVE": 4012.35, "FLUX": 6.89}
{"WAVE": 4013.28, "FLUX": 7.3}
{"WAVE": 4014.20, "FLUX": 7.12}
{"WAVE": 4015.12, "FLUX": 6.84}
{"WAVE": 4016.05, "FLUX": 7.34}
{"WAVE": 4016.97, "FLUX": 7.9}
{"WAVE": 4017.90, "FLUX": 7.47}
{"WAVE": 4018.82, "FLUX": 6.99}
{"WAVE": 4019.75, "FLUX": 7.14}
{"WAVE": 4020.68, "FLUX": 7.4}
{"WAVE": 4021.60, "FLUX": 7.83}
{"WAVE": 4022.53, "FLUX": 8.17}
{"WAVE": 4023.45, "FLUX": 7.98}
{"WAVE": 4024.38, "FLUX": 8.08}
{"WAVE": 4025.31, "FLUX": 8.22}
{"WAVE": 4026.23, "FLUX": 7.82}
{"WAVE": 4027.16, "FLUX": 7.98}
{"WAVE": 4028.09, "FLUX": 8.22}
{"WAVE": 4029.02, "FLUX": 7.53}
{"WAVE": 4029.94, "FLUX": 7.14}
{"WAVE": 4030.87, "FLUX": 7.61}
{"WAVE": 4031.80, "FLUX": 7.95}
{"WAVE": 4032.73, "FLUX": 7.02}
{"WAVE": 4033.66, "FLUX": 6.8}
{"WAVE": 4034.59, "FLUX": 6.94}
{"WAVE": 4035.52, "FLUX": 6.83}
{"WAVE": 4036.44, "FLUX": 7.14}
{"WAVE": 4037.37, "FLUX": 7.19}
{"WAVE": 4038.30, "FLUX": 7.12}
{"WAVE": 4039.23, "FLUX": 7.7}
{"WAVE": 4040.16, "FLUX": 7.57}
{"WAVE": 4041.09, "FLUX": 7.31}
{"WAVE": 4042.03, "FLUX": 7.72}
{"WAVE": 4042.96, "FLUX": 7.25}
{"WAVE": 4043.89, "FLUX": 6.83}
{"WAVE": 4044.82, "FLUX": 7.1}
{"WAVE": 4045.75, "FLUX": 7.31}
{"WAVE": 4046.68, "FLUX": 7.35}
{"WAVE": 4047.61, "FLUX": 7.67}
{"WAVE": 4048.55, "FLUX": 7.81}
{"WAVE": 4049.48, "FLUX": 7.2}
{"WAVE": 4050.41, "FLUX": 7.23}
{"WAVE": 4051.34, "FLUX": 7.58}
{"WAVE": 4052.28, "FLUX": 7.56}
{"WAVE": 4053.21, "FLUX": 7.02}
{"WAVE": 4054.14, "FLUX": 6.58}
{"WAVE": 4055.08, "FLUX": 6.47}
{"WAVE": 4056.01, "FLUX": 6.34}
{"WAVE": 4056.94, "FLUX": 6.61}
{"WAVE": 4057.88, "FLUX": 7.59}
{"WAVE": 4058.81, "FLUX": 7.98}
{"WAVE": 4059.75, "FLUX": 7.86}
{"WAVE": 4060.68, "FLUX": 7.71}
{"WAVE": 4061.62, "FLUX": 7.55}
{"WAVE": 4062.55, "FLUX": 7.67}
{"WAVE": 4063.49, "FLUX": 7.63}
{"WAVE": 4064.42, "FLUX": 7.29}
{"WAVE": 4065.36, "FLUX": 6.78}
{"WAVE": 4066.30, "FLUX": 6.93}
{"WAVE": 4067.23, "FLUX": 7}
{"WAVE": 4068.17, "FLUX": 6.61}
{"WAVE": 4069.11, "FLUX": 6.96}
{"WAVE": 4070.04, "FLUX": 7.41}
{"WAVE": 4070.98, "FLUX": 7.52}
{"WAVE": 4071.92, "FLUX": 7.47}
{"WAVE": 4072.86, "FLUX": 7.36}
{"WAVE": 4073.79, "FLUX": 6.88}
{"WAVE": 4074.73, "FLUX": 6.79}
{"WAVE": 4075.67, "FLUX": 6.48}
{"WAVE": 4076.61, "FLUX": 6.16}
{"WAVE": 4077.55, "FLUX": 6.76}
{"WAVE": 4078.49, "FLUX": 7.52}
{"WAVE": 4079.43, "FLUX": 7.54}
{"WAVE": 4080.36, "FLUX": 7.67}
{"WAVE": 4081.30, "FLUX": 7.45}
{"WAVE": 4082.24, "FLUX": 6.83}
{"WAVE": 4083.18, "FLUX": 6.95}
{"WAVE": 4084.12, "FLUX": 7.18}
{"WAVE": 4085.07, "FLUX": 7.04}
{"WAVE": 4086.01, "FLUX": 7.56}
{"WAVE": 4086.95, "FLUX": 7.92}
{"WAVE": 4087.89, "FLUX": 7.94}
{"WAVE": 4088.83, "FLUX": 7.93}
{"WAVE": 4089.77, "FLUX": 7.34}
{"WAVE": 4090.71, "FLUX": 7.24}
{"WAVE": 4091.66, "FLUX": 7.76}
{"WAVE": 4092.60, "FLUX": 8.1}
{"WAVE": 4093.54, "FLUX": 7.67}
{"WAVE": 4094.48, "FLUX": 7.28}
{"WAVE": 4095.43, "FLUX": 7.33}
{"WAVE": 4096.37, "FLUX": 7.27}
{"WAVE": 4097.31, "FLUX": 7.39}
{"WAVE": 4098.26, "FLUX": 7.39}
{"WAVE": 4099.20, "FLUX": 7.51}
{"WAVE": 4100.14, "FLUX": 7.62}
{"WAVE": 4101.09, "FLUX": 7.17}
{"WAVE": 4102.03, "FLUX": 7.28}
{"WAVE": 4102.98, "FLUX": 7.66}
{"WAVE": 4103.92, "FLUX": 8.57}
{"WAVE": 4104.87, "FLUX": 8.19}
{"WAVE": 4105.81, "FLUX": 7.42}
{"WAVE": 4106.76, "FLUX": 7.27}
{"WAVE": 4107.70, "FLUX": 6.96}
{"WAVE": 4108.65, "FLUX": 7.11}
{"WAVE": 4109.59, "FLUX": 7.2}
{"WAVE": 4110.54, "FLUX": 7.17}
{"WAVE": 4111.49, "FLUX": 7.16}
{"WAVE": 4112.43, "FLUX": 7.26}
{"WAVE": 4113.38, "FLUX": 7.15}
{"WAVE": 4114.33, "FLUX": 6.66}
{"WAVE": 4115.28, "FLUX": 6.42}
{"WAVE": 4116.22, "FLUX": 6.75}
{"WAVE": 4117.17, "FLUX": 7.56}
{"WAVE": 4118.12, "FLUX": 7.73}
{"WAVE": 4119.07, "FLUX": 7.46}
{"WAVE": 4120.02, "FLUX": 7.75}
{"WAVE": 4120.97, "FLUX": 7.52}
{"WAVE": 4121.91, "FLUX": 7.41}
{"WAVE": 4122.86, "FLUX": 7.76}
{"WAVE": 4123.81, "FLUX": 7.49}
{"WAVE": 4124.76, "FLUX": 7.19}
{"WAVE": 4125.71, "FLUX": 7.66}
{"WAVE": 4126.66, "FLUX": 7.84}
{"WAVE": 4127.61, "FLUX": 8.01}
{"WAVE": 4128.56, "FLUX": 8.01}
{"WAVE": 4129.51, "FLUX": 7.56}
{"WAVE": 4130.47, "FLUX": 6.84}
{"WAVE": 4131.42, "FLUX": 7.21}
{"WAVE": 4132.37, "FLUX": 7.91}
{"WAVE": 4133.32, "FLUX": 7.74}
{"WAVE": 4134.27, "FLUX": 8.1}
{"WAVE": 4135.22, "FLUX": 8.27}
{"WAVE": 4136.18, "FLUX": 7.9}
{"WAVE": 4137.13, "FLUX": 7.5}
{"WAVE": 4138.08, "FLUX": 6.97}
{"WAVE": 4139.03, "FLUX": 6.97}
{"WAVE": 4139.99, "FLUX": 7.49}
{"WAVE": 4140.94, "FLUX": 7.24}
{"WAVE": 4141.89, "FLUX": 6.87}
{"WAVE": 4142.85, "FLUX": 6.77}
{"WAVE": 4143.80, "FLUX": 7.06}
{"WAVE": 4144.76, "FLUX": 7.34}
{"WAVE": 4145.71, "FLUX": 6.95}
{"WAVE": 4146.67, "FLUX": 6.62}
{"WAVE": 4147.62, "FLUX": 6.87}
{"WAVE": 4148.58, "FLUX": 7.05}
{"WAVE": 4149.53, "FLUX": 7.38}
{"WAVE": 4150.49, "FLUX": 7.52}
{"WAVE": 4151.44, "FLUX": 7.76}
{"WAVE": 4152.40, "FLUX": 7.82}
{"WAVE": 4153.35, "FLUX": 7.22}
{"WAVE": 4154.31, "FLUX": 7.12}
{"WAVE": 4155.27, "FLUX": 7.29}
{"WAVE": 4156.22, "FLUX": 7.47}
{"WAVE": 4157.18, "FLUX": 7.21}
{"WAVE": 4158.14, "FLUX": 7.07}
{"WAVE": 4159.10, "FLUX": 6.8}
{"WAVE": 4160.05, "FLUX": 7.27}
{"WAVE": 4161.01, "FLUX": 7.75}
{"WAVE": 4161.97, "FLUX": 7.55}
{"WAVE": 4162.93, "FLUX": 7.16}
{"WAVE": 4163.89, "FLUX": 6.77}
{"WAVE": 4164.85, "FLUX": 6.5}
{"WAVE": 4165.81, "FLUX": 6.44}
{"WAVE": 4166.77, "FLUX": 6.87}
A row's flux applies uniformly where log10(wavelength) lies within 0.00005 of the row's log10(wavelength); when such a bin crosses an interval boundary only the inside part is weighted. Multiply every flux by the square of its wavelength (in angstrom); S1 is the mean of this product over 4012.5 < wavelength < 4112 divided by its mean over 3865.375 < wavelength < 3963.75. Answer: 1.8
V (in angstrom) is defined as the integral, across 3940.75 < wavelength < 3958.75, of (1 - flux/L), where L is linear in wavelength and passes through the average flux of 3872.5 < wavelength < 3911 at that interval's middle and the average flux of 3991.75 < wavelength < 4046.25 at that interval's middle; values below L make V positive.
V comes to 3.6 angstrom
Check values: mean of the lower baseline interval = 4.39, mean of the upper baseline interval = 7.28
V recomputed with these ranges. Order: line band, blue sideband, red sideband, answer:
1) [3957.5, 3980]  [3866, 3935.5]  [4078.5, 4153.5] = 6.1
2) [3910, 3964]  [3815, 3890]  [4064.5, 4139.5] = 7.3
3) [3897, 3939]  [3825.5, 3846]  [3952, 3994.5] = -2.4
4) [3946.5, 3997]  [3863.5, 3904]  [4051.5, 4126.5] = 6.3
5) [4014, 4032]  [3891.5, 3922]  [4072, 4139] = -3.5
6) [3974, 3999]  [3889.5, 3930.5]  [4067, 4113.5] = 0.9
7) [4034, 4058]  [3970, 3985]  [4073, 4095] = -3.8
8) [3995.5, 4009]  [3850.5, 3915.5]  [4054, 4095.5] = -2.1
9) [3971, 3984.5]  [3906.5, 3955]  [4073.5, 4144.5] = 2.1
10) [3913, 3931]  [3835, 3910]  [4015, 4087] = 1.6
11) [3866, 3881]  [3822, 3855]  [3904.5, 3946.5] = -1.2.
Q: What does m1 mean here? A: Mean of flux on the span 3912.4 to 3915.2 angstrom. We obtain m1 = 5.25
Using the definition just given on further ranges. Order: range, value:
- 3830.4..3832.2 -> 3.34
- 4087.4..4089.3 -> 7.95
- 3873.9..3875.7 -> 3.71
